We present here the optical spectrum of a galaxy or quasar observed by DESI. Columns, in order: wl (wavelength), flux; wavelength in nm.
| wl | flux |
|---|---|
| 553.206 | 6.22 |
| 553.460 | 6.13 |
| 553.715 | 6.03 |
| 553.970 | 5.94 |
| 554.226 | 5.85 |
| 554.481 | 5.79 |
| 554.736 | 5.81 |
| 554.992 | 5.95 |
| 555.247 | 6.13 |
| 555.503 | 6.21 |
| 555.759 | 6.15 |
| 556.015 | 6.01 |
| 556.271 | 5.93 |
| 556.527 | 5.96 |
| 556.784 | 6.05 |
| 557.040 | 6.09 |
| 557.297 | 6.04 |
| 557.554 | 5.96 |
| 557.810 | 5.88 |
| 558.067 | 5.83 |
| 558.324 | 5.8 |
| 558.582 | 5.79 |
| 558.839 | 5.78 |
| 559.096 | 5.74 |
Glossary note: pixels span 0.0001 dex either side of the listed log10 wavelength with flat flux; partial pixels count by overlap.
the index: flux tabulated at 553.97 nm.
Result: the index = 5.94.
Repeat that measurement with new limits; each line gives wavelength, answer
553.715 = 6.03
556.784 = 6.05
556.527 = 5.96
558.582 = 5.79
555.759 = 6.15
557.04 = 6.09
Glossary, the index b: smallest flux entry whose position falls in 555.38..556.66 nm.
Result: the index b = 5.93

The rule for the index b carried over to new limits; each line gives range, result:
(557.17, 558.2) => 5.83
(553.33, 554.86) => 5.79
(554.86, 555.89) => 5.95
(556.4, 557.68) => 5.96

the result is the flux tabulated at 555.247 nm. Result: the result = 6.13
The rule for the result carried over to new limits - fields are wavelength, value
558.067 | 5.83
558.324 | 5.8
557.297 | 6.04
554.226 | 5.85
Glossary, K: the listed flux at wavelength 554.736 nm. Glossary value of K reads 5.81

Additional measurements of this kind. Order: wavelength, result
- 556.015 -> 6.01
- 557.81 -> 5.88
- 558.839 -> 5.78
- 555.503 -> 6.21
